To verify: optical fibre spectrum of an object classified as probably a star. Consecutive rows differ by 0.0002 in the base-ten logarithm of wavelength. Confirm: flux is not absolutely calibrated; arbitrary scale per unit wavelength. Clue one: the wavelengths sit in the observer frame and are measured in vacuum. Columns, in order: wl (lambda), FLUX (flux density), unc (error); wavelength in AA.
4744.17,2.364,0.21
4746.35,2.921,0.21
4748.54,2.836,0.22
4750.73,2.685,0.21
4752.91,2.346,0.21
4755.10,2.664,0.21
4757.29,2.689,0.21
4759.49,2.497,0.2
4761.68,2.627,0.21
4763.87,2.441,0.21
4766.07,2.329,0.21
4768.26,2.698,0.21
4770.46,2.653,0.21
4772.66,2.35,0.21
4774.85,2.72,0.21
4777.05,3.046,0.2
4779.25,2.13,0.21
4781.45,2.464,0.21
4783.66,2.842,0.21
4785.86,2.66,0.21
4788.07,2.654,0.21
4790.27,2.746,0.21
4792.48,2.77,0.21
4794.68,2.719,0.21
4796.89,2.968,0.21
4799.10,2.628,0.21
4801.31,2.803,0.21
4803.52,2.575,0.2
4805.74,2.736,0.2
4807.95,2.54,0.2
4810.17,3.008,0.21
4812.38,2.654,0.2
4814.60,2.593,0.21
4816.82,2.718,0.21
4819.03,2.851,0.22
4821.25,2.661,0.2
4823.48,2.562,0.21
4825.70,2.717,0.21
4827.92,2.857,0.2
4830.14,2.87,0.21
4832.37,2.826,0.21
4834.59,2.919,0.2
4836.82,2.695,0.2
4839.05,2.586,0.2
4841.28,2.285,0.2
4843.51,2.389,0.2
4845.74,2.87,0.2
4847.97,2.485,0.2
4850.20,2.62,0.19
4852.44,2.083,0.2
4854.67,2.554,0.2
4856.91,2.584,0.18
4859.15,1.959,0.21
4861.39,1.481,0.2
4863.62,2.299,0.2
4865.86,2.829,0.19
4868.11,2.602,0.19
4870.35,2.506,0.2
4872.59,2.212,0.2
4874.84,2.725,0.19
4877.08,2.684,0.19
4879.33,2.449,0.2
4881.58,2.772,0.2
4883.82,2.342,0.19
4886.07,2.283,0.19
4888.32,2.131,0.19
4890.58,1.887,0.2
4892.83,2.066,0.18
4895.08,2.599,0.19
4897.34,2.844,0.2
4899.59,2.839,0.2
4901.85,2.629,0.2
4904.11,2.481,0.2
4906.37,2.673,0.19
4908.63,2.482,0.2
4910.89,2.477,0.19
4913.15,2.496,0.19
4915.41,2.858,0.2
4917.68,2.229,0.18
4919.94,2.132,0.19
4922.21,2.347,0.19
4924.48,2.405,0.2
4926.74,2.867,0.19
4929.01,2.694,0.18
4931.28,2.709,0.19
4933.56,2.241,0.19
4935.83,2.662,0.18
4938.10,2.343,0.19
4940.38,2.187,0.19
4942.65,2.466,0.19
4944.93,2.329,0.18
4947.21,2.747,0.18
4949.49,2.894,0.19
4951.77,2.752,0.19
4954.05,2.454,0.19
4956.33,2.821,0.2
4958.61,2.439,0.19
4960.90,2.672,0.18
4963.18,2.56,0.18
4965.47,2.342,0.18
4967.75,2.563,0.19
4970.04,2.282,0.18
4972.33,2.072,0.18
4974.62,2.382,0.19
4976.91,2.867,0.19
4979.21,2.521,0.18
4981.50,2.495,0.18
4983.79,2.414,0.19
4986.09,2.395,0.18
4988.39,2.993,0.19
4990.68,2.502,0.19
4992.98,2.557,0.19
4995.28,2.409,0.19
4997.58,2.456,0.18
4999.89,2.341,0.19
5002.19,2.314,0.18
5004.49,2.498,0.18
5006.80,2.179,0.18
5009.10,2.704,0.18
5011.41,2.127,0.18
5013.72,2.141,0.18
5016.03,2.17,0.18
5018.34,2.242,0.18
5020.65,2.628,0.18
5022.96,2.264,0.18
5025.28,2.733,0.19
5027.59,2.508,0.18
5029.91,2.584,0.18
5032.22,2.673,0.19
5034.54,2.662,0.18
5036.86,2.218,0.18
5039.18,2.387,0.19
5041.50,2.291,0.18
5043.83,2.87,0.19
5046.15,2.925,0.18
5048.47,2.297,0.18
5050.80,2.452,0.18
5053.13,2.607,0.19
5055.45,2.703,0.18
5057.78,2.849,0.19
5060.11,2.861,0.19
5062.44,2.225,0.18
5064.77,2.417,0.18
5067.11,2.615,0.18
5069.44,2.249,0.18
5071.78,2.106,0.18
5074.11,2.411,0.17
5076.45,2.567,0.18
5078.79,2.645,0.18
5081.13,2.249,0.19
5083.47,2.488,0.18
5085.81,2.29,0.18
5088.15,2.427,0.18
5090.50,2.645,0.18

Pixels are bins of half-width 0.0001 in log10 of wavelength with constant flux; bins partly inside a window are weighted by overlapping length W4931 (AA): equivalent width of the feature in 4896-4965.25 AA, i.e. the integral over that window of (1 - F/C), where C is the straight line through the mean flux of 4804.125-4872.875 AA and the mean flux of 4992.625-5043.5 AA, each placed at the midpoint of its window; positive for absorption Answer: -1.8 AA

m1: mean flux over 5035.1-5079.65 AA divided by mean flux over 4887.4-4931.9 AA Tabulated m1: 1.01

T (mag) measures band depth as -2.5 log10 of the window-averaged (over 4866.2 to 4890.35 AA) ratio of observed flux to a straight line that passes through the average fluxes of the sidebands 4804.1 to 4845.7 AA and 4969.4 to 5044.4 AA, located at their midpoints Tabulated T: 0.07 mag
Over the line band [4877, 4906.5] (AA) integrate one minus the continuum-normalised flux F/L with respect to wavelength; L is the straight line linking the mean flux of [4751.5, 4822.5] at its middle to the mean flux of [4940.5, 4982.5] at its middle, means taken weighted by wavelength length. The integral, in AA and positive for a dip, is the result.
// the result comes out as 1.30 AA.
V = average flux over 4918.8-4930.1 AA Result 2.49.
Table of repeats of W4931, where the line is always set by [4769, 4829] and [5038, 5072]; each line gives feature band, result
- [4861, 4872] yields 1.1 AA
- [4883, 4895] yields 2.1 AA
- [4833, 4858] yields 1.0 AA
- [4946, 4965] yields -0.4 AA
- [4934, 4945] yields 0.9 AA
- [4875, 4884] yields 0.1 AA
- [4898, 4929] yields 0.9 AA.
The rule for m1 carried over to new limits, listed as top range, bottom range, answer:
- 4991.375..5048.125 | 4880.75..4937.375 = 0.99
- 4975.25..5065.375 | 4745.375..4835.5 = 0.93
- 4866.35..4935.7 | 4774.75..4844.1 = 0.93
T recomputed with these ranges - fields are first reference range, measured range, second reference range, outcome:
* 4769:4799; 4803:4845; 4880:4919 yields -0.04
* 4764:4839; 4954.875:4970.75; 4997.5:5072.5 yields 0.00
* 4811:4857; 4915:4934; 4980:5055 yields 0.03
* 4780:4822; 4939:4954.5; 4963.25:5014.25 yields -0.02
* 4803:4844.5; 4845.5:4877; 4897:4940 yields 0.09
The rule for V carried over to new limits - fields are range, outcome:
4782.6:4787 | 2.75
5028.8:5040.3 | 2.51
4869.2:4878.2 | 2.53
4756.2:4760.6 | 2.59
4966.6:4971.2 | 2.42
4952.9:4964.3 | 2.59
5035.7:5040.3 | 2.3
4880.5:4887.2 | 2.47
